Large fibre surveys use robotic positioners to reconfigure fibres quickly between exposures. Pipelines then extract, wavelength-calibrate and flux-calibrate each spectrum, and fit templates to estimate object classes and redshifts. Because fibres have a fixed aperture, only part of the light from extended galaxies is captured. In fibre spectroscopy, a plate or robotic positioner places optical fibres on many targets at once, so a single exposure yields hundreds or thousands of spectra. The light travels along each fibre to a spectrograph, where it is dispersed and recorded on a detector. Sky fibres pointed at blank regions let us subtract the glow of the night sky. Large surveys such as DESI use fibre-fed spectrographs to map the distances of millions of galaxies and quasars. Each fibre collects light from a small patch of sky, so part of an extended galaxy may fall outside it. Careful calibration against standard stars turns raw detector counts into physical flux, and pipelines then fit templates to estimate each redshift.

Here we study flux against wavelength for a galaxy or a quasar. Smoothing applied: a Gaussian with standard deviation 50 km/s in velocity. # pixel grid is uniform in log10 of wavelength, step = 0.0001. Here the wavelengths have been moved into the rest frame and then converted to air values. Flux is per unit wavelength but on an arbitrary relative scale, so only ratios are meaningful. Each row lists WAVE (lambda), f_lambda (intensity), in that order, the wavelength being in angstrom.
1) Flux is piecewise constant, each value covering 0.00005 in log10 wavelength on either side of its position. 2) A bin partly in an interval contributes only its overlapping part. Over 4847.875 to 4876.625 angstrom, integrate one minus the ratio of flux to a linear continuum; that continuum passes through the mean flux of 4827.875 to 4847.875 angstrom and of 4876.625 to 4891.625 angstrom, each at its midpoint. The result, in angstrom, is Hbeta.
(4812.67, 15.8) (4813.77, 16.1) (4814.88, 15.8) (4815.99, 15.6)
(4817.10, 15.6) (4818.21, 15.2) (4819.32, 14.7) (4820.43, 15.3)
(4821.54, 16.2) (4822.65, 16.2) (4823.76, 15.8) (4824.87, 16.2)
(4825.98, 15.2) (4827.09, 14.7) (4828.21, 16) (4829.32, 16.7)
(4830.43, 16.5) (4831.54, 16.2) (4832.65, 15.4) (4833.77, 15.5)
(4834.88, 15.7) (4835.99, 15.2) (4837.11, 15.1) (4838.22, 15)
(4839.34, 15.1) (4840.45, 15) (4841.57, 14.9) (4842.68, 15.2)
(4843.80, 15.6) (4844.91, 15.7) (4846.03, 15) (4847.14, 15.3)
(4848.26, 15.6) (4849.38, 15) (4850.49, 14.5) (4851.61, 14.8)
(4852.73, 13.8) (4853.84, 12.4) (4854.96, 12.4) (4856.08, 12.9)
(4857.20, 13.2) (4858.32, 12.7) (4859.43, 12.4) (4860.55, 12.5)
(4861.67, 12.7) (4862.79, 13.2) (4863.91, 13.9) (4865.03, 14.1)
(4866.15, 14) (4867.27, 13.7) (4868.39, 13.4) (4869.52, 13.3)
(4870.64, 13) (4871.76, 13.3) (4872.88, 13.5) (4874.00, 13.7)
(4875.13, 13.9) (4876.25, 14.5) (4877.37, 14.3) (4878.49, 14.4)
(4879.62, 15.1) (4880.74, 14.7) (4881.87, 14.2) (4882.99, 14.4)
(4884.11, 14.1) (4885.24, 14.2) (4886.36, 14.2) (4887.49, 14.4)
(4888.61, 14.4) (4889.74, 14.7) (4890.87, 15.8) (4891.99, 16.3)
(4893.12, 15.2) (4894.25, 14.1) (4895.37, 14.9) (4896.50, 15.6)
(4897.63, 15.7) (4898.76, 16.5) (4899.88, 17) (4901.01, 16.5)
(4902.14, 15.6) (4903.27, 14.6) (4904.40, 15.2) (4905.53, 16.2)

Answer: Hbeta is 2.8 angstrom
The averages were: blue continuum 15.5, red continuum 14.6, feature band 13.5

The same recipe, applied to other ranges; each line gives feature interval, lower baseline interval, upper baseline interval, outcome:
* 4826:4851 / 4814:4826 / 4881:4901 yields 0.2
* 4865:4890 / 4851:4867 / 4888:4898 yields 0.4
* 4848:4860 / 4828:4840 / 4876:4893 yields 1.3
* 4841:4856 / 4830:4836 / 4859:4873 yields 0.1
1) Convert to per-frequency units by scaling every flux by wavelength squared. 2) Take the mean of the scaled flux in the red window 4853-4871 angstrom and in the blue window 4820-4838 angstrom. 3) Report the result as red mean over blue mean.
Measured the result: 0.8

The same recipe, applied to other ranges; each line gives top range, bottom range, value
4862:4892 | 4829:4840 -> 0.92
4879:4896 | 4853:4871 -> 1.13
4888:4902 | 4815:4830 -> 1.02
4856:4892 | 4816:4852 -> 0.91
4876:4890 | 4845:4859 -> 1.04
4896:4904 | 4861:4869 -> 1.19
